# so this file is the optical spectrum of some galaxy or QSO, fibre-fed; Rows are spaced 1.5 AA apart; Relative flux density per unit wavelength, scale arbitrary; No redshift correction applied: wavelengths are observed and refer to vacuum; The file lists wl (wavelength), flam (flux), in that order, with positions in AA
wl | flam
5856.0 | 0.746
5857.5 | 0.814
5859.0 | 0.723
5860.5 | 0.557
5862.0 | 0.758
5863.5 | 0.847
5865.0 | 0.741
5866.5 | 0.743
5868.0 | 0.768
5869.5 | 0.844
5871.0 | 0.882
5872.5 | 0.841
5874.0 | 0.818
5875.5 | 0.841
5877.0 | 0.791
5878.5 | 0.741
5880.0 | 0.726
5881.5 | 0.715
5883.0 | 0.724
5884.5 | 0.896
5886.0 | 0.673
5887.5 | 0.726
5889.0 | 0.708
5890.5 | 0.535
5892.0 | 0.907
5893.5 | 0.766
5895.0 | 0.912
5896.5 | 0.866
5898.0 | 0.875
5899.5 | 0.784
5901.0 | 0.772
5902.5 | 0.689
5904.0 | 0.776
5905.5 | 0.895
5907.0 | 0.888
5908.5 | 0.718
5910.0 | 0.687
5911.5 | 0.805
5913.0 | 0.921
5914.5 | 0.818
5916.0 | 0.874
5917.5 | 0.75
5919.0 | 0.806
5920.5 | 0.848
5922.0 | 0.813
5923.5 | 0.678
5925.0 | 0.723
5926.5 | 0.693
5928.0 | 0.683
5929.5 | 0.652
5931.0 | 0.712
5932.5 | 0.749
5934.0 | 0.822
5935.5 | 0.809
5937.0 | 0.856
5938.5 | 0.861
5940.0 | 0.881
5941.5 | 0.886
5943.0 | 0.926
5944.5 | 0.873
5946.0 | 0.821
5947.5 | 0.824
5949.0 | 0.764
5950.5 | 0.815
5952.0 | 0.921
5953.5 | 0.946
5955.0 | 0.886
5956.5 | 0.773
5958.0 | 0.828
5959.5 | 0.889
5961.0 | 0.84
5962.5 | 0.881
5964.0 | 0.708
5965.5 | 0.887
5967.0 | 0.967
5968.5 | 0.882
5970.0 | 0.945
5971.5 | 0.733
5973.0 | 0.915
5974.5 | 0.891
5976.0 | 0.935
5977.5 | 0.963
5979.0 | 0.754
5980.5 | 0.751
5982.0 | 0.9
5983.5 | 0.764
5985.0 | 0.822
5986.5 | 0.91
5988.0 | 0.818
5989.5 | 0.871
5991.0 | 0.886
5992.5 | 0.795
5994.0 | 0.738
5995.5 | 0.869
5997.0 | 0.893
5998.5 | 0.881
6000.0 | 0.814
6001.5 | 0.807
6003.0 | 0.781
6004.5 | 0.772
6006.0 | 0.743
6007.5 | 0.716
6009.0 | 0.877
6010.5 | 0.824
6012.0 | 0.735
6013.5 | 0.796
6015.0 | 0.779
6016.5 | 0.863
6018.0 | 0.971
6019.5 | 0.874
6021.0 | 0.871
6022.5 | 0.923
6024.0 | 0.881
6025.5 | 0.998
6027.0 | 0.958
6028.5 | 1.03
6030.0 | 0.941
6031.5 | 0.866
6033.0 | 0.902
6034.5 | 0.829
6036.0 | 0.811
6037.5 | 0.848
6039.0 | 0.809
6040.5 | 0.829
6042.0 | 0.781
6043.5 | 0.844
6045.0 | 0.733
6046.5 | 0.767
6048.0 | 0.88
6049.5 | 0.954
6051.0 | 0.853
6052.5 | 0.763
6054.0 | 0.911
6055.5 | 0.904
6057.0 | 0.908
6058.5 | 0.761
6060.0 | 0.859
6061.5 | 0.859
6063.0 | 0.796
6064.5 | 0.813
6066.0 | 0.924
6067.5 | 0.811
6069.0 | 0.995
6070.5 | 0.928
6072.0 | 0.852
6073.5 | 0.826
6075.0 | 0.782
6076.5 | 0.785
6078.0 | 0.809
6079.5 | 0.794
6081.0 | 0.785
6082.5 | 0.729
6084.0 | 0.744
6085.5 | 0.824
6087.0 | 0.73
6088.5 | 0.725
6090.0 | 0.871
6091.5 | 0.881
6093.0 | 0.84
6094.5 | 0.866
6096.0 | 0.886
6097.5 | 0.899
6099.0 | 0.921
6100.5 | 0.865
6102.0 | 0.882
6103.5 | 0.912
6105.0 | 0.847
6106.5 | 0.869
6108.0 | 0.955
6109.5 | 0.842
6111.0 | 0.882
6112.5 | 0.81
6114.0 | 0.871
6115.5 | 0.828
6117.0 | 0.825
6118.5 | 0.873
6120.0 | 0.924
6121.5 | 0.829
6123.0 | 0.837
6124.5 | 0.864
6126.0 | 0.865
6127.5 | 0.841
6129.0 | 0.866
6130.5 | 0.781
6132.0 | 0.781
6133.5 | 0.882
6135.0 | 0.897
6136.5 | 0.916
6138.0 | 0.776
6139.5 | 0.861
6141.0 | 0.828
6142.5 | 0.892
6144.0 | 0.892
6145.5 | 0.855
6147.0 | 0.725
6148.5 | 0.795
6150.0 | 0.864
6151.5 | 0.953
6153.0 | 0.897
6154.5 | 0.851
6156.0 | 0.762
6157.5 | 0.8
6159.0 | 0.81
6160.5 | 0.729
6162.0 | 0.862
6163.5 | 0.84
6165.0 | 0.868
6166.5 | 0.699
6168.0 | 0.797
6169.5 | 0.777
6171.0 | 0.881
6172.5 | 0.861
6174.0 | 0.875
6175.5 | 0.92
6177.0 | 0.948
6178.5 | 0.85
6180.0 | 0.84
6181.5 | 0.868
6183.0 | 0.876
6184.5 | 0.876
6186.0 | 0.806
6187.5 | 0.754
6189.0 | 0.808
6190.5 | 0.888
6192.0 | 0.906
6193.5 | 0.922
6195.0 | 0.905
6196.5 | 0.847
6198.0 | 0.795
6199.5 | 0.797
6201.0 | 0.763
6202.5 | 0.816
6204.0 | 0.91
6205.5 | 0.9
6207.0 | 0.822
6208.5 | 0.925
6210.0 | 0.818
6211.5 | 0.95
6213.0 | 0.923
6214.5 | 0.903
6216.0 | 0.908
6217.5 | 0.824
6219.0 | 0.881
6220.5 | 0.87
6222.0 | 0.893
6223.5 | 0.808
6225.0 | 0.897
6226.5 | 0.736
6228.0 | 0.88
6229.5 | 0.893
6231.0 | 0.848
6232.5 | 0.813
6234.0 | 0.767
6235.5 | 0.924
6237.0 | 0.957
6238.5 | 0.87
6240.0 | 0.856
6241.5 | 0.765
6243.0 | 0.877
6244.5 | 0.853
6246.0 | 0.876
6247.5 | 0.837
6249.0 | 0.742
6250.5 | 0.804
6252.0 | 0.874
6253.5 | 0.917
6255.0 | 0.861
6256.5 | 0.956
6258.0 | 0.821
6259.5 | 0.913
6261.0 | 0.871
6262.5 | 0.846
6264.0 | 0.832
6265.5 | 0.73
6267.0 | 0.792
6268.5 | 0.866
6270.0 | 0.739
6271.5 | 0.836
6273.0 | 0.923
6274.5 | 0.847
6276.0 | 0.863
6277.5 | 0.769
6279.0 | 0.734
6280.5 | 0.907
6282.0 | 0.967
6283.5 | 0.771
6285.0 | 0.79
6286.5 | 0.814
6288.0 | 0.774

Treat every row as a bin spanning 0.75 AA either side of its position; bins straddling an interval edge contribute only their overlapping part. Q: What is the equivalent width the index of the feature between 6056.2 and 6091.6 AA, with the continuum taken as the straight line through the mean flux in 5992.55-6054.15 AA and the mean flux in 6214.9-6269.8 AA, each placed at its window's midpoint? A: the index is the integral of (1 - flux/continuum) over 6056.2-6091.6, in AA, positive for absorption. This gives 1.0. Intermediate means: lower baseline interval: 0.845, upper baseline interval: 0.851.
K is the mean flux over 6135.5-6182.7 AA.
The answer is 0.842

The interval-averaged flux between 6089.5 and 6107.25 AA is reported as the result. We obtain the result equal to 0.878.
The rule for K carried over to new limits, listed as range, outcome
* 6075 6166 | 0.841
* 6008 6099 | 0.848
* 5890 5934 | 0.781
